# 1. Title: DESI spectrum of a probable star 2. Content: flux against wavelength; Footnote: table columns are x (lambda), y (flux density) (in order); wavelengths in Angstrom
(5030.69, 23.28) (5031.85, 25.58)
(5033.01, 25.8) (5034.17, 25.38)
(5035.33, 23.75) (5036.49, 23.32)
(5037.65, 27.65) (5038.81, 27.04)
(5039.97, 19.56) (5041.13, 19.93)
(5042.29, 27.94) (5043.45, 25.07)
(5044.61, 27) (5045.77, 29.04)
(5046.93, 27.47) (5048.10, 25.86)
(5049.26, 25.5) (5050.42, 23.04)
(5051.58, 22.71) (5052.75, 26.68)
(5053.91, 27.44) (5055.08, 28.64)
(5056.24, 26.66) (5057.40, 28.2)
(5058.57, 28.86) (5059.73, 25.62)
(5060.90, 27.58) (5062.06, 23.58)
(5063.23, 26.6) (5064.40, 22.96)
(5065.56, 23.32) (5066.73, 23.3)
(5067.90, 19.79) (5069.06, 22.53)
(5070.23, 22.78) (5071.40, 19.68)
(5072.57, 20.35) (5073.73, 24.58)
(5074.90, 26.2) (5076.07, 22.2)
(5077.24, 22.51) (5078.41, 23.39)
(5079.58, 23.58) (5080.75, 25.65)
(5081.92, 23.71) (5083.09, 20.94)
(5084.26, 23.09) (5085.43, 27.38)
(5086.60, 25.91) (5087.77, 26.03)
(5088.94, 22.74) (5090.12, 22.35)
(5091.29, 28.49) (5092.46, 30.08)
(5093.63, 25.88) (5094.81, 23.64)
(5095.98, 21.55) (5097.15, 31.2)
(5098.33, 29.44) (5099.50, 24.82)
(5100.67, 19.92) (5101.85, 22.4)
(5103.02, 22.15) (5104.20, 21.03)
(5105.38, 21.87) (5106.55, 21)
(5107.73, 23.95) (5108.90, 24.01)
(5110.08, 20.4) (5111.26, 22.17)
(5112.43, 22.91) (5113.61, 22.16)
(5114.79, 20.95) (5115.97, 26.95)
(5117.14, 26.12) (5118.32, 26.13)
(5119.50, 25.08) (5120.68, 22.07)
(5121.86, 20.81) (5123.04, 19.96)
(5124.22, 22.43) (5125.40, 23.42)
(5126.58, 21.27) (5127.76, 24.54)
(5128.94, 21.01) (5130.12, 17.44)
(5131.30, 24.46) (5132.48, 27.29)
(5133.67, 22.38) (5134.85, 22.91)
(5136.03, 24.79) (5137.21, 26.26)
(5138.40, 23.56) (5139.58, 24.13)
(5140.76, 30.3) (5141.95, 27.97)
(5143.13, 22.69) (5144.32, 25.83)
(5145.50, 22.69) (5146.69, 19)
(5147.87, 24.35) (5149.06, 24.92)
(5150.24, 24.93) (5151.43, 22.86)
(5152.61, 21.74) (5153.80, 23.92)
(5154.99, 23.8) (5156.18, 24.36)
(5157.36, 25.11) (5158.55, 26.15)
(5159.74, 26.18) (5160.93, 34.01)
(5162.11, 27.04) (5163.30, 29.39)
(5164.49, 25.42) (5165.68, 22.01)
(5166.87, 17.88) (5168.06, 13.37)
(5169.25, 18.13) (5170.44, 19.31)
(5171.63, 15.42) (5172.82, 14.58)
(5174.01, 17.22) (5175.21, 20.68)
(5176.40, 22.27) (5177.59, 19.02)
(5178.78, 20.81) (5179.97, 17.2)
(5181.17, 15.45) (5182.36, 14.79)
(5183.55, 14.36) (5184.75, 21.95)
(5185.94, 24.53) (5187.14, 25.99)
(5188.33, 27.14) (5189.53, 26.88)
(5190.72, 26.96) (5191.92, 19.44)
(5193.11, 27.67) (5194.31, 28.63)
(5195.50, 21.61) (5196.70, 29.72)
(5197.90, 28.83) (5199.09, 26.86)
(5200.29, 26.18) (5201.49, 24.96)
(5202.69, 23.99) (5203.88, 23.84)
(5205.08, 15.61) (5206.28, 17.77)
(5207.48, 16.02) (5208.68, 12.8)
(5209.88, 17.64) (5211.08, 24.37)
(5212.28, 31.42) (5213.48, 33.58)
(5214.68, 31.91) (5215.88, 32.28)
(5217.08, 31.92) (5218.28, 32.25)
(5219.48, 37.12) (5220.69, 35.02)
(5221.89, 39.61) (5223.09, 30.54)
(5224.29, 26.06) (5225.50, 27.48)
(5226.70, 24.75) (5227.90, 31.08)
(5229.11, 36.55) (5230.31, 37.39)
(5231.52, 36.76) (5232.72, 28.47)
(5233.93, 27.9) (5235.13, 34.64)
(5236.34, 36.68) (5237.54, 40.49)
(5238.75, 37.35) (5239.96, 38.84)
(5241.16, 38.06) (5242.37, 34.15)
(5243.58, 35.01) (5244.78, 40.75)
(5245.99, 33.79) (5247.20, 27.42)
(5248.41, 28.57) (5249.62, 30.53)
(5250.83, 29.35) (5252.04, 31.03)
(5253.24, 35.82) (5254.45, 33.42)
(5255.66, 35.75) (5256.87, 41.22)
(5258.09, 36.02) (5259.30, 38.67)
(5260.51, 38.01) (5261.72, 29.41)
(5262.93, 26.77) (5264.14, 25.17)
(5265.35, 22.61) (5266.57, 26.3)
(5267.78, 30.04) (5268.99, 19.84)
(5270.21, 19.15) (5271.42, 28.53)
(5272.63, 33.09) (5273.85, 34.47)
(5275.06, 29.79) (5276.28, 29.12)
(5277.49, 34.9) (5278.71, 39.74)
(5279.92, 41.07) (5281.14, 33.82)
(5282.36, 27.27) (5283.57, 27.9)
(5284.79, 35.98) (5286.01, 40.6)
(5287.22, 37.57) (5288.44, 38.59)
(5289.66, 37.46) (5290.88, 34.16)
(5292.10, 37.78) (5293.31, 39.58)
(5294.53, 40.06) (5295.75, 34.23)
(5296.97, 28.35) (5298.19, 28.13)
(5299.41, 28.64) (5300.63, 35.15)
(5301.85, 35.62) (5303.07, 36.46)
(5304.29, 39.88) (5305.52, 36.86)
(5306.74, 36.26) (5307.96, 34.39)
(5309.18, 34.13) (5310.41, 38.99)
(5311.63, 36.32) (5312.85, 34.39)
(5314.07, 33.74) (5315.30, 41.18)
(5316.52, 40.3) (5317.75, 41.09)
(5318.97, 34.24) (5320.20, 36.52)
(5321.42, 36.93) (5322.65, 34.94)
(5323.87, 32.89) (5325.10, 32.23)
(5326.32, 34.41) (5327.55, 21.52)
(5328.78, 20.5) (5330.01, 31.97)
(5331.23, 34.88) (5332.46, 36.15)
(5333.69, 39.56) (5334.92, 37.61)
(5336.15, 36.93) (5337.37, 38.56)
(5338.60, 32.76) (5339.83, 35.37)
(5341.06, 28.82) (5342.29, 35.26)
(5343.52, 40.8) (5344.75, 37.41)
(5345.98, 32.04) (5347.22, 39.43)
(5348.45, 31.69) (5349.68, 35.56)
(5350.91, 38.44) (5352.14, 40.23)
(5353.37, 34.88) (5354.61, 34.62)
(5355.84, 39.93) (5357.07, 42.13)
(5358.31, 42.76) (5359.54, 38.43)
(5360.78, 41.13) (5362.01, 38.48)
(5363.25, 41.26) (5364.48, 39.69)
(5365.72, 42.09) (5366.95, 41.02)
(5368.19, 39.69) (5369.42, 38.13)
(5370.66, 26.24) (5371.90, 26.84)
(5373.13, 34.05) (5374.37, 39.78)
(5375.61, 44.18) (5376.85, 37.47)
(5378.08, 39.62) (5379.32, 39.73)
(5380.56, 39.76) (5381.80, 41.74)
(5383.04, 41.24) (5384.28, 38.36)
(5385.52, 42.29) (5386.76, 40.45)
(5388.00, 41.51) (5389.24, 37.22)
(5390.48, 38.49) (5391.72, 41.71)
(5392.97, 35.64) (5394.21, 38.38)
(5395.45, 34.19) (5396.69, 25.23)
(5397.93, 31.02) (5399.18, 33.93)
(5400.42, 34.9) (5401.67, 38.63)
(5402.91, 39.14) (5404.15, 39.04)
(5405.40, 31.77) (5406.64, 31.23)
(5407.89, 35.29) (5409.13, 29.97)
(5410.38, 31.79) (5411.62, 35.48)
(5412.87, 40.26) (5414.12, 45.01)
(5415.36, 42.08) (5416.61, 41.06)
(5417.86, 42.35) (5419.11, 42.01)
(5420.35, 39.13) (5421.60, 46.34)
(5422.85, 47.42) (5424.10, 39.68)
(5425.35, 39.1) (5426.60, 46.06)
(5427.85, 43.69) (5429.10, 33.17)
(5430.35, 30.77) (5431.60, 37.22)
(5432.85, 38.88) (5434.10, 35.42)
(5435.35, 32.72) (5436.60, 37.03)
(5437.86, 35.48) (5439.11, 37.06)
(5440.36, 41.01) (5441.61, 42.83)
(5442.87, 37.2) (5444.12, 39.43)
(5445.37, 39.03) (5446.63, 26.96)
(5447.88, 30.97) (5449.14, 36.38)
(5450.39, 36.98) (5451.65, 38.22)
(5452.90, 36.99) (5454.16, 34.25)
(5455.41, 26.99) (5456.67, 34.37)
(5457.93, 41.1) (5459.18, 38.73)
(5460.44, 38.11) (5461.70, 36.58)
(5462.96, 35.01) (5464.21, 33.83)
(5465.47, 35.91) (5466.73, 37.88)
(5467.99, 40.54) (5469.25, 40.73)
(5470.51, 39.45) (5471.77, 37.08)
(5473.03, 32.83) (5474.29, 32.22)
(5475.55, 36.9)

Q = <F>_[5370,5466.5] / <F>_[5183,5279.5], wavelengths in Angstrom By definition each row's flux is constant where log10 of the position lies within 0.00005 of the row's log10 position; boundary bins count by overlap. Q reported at 1.26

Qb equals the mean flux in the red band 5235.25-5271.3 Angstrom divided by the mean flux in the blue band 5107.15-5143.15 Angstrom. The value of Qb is 1.37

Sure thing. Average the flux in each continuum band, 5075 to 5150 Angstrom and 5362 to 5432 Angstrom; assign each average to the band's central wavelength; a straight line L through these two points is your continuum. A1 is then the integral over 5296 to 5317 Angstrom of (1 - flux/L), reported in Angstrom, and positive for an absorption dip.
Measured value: -1.0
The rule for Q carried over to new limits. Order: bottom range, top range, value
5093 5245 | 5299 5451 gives 1.46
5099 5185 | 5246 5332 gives 1.48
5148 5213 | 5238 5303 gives 1.47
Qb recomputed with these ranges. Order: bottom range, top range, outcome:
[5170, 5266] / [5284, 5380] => 1.29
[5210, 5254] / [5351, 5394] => 1.18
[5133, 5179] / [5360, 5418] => 1.63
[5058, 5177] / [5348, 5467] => 1.60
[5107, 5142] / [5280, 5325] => 1.51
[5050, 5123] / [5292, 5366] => 1.49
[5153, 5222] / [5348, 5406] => 1.58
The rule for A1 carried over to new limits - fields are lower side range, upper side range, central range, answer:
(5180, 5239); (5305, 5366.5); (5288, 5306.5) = -1.04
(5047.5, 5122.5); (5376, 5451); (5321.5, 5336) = 0.67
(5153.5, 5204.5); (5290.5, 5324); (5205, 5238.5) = -3.17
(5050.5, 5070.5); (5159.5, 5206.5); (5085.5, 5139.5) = 0.49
